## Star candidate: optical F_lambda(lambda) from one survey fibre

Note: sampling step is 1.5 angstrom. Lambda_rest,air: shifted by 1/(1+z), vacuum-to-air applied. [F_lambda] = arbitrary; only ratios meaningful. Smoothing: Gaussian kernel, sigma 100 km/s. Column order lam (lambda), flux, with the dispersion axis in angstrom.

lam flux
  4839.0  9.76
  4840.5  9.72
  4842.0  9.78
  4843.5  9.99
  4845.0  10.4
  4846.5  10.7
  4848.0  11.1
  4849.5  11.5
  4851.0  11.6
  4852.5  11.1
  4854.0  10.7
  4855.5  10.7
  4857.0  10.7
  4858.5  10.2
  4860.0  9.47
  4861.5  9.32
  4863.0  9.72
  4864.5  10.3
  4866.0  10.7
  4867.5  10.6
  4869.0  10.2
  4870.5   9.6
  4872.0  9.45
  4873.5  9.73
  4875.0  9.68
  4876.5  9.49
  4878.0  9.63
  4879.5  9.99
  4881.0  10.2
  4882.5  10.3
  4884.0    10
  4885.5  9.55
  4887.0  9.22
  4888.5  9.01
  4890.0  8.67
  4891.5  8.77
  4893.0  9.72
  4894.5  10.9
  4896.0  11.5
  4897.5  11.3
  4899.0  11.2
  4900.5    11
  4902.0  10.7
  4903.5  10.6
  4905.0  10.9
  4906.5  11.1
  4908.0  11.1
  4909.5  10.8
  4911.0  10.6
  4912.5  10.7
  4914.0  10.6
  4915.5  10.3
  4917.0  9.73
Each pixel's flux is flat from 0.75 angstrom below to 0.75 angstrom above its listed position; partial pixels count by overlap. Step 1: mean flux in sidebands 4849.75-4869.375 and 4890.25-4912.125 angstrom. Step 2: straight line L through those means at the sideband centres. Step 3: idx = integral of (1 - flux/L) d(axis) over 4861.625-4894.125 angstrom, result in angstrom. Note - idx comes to 2.5 angstrom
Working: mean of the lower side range 10.4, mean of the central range 9.74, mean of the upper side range 10.7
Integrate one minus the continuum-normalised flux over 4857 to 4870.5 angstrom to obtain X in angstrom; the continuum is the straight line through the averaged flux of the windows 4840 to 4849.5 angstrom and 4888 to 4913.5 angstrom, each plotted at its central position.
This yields 0.5 angstrom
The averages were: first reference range 10.4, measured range 10.1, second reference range 10.5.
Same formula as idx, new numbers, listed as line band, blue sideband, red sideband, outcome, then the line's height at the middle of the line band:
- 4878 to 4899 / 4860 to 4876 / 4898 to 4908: 1.09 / 10.5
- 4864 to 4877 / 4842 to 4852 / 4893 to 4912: 1.05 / 10.9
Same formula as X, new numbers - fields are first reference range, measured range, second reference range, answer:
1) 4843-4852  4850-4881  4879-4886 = 0.9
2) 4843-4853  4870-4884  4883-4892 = -0.2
